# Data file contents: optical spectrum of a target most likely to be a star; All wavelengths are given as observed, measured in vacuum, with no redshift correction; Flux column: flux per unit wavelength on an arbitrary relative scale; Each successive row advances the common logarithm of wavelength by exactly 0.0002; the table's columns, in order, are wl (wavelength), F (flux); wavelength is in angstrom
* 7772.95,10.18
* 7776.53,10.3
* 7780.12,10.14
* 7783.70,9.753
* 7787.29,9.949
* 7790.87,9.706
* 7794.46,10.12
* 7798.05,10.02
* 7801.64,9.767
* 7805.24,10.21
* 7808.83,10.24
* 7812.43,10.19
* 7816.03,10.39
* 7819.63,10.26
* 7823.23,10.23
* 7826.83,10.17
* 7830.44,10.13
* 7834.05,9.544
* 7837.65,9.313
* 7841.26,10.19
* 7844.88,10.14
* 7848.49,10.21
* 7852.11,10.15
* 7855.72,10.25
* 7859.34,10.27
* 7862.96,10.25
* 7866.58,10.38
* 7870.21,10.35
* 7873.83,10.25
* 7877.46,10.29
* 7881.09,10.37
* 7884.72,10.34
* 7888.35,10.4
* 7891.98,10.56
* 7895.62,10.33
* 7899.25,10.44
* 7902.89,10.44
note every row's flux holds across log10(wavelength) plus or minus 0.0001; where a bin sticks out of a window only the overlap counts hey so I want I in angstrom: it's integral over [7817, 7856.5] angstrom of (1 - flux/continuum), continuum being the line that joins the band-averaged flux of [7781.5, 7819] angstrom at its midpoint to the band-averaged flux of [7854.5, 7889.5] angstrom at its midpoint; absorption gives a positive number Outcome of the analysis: 0.49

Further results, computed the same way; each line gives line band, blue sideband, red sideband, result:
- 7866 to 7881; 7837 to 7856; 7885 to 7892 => -0.02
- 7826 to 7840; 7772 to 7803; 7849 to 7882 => 0.52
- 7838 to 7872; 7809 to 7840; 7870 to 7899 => 0.02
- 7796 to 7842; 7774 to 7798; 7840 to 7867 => 0.28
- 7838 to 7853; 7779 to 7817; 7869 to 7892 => 0.19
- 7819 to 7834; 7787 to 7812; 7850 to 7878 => 0.01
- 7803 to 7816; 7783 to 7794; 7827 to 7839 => -0.56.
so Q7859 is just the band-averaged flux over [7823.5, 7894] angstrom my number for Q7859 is 10.2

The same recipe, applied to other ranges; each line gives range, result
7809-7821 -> 10.3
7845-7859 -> 10.2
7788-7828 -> 10.1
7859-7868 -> 10.3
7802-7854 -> 10.1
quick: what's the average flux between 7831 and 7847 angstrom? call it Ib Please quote 9.83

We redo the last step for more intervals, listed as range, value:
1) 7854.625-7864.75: 10.3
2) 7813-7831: 10.2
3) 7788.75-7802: 9.93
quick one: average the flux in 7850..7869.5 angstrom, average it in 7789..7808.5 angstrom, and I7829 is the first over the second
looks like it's 1.0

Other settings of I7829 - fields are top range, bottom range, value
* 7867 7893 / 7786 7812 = 1.03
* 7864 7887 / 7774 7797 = 1.03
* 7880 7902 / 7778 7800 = 1.05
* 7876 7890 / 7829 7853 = 1.04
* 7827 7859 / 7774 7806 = 1.00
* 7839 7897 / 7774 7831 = 1.02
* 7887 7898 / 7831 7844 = 1.07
